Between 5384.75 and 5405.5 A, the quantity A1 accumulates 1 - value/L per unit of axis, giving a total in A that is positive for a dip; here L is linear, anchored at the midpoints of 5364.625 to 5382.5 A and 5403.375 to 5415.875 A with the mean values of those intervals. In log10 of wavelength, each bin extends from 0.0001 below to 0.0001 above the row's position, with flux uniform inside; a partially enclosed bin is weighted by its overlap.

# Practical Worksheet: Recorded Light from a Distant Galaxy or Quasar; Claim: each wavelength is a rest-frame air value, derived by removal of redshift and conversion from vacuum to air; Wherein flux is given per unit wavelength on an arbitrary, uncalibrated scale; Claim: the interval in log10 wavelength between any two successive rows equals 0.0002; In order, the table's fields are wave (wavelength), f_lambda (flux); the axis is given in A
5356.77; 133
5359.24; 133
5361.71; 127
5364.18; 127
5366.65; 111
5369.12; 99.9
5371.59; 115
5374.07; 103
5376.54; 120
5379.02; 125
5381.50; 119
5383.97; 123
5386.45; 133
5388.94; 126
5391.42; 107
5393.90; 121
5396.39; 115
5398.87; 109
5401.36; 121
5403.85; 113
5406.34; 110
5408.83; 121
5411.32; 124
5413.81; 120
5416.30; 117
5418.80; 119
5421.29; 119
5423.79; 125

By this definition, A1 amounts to -0.3 A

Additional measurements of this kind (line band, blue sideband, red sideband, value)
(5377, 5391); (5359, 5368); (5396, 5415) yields -0.4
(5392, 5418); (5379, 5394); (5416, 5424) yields 0.8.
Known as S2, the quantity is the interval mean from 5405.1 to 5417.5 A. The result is 118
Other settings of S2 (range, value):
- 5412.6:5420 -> 119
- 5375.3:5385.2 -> 122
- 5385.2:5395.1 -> 122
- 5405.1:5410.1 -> 116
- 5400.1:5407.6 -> 115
